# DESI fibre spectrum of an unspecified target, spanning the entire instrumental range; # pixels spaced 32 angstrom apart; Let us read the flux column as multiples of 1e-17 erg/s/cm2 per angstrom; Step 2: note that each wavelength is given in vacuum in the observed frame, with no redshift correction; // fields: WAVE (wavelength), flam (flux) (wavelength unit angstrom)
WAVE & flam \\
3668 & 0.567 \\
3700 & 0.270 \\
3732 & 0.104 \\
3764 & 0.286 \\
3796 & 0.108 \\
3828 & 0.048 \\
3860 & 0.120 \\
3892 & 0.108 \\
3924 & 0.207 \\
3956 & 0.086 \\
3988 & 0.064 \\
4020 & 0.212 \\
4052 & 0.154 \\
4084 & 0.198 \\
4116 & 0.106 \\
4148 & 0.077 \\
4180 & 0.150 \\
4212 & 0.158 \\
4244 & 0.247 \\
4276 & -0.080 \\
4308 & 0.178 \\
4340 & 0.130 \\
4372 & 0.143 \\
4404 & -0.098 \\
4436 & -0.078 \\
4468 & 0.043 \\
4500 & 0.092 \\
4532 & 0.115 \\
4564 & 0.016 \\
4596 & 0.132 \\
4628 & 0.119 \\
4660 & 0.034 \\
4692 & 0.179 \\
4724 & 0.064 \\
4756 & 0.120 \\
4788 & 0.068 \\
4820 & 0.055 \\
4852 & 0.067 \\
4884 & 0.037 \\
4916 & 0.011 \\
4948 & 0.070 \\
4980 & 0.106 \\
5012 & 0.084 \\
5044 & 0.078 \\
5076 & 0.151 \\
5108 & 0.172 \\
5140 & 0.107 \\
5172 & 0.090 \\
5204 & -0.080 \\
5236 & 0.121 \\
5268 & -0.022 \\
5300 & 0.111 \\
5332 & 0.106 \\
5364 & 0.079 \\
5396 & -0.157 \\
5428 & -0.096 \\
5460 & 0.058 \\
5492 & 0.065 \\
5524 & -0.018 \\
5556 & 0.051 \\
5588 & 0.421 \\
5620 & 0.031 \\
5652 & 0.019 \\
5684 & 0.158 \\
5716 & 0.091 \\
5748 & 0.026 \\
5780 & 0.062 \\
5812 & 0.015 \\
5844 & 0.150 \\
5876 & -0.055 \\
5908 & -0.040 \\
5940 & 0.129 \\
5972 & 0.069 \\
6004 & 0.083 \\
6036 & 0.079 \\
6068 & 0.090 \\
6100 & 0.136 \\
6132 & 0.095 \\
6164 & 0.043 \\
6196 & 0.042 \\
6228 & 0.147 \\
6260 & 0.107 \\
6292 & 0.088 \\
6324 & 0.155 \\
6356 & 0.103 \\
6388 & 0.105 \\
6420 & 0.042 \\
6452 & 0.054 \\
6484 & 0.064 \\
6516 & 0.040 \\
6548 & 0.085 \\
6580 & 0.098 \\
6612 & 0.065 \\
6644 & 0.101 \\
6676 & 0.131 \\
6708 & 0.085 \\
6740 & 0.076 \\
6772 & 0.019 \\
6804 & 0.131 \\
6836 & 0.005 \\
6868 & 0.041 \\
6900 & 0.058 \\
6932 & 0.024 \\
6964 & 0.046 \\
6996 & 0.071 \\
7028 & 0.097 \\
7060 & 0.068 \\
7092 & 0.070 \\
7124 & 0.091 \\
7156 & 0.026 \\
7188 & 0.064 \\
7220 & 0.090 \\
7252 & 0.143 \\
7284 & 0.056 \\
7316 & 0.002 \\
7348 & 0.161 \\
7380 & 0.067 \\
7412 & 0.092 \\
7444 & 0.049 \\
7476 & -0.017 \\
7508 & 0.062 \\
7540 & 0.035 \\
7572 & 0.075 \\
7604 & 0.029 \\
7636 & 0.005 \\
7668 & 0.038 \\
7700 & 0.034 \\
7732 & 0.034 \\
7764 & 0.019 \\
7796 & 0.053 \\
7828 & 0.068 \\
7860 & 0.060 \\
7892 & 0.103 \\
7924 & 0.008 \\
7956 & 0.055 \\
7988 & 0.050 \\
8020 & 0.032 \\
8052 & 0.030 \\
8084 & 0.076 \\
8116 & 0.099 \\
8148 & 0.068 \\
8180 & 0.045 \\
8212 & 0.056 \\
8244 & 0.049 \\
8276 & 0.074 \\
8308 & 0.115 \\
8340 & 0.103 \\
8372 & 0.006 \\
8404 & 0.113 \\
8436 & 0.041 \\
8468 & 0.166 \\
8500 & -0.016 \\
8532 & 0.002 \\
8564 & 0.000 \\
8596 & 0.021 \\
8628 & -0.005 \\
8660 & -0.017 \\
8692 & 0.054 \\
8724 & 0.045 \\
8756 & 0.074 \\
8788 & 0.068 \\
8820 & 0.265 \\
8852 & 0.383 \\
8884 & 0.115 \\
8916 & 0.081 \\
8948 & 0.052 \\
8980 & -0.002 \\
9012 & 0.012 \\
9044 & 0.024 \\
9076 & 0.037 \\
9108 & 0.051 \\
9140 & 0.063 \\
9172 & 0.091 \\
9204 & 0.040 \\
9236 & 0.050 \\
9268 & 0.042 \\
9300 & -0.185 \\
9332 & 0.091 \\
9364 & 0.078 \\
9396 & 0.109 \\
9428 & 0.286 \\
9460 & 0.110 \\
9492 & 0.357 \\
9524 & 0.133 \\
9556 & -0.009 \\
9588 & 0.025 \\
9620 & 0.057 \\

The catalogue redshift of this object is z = 1.371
